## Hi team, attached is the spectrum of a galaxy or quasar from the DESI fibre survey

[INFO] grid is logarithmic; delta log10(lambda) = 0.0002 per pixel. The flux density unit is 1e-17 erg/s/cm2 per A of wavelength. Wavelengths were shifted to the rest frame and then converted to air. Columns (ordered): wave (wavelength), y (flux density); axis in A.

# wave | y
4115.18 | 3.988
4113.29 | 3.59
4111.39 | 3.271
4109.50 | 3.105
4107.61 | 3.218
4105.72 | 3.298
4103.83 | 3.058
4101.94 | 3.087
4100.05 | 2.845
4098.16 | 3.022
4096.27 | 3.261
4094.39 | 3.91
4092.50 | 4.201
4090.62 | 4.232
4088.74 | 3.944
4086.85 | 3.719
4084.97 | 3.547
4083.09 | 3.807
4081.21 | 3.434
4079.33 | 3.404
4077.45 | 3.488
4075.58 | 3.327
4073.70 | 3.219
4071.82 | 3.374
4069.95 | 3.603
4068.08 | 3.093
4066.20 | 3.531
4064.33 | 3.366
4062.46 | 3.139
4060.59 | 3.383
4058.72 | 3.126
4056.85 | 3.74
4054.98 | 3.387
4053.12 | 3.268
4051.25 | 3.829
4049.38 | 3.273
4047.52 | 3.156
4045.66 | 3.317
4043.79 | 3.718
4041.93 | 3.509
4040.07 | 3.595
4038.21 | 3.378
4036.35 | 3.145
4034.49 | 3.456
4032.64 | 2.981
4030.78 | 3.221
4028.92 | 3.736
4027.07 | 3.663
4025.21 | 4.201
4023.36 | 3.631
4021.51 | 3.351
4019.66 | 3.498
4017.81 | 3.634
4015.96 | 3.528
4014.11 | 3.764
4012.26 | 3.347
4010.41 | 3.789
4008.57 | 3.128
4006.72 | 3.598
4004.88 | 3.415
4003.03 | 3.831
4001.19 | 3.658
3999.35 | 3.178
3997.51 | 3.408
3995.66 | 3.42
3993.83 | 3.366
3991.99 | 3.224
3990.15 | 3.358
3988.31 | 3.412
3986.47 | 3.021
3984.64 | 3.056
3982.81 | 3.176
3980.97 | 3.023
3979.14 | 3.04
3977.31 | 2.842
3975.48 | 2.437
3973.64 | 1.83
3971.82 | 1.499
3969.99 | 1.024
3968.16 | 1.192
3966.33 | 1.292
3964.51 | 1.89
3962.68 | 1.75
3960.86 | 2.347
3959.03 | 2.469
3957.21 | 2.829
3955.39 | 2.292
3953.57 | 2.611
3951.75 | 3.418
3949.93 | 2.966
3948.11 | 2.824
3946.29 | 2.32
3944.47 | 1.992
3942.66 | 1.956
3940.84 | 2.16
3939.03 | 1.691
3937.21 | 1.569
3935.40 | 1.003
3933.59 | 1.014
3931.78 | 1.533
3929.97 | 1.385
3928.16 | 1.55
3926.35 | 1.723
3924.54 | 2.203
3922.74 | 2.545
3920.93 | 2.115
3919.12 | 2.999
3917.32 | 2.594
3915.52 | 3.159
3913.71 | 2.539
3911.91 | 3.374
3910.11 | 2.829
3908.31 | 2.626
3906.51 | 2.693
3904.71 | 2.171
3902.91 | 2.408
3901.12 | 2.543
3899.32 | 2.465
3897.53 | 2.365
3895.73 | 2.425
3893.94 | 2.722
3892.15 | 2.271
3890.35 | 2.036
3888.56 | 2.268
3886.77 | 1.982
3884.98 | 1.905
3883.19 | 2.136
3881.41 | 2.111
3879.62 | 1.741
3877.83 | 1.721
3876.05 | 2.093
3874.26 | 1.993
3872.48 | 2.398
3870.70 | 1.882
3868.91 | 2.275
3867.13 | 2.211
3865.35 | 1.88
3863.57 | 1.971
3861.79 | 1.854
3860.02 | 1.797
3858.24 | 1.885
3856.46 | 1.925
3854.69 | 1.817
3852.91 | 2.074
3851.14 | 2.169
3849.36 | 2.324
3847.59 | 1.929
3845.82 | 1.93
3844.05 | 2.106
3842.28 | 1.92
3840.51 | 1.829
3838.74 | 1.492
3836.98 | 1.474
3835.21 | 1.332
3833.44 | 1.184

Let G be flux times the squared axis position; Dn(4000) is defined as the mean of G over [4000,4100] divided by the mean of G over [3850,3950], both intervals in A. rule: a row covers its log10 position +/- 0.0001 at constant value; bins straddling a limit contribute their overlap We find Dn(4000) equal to 1.75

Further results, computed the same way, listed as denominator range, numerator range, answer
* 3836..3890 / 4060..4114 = 1.95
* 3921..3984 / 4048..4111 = 1.73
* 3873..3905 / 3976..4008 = 1.58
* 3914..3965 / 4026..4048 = 1.64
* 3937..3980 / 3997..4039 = 1.65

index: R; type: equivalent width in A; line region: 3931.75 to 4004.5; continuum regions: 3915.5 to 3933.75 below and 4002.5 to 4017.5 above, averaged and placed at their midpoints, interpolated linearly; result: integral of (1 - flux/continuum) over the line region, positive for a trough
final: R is 9.1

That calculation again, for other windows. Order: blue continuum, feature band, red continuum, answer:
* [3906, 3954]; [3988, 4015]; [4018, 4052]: -3.20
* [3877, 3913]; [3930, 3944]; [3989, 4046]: 6.02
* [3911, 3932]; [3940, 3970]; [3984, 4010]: 5.89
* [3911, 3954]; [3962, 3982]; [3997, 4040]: 5.90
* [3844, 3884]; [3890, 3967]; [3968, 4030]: 8.10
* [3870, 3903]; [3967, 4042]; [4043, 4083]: -4.22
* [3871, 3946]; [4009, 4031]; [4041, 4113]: -4.50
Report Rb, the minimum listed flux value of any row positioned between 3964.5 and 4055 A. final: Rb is 1.024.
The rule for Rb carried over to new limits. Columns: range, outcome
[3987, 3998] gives 3.224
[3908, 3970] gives 1.003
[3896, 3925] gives 2.115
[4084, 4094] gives 3.547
